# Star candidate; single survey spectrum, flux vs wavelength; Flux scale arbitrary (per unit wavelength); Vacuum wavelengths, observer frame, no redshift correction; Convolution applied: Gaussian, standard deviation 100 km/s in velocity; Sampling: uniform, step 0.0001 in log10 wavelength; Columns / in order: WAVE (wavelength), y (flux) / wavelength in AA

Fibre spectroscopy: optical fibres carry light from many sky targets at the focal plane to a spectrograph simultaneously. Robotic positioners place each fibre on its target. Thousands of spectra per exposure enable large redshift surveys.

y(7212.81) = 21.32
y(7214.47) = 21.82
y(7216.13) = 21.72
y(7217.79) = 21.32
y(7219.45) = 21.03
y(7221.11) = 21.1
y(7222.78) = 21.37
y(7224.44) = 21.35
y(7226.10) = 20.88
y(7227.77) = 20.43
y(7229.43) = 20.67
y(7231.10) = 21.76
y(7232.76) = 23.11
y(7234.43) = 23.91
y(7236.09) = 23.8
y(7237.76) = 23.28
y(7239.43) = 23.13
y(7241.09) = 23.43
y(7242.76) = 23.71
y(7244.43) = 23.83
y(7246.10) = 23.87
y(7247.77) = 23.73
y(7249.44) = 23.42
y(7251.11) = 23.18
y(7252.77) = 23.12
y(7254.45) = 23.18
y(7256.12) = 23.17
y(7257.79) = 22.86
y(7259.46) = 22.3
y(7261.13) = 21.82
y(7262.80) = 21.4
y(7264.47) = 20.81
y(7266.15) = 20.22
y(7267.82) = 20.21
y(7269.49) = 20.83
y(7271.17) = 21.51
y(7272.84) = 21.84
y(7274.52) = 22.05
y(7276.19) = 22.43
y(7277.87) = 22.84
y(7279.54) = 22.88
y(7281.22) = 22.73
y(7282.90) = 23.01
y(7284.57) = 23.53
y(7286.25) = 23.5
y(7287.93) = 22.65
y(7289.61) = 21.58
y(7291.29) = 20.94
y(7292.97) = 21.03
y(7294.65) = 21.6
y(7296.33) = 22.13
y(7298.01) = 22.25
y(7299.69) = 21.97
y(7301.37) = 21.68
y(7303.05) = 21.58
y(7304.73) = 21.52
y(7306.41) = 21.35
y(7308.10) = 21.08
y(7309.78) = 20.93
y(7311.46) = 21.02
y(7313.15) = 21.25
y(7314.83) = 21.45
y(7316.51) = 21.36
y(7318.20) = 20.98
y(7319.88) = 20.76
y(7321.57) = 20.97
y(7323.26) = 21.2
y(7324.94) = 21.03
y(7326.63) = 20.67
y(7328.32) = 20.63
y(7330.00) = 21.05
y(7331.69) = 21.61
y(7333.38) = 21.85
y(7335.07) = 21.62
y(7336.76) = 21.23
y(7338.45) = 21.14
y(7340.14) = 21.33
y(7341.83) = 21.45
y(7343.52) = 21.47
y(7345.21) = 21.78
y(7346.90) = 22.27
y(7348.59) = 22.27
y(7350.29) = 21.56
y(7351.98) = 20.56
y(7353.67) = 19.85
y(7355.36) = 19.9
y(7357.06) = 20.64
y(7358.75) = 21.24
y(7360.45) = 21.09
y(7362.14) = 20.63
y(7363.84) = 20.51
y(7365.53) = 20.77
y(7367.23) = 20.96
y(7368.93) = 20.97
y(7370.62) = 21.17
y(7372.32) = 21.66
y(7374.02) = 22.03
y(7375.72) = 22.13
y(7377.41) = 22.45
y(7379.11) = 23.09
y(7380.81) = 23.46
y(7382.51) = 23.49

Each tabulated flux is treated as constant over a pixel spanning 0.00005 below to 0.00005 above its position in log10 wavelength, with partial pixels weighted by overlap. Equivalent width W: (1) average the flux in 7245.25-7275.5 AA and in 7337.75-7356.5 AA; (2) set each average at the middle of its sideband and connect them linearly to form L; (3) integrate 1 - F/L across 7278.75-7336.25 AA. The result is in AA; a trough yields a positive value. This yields 0.1 AA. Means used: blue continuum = 22.2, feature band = 21.6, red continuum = 21.2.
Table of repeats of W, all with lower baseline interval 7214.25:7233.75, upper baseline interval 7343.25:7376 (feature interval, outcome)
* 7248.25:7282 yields -1.3 AA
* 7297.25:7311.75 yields -0.2 AA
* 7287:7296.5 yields -0.2 AA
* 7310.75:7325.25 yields 0.1 AA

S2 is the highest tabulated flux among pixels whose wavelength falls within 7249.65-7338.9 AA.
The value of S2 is 23.53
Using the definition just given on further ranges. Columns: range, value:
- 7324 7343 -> 21.85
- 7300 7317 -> 21.68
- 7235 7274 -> 23.87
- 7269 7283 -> 23.01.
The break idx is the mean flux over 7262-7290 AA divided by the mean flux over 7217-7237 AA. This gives 1.01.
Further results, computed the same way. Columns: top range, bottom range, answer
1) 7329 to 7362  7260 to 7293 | 0.97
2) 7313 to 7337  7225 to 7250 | 0.93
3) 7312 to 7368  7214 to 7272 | 0.95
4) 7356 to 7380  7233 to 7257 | 0.91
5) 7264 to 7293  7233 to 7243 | 0.93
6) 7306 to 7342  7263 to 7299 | 0.97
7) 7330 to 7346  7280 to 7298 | 0.96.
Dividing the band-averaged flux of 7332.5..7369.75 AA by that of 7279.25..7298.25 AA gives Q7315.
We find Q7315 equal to 0.9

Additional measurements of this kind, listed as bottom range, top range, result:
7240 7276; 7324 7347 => 0.95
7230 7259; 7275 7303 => 0.96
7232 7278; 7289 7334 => 0.94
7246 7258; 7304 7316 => 0.91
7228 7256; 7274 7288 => 0.99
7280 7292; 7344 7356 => 0.94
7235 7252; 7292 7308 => 0.92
